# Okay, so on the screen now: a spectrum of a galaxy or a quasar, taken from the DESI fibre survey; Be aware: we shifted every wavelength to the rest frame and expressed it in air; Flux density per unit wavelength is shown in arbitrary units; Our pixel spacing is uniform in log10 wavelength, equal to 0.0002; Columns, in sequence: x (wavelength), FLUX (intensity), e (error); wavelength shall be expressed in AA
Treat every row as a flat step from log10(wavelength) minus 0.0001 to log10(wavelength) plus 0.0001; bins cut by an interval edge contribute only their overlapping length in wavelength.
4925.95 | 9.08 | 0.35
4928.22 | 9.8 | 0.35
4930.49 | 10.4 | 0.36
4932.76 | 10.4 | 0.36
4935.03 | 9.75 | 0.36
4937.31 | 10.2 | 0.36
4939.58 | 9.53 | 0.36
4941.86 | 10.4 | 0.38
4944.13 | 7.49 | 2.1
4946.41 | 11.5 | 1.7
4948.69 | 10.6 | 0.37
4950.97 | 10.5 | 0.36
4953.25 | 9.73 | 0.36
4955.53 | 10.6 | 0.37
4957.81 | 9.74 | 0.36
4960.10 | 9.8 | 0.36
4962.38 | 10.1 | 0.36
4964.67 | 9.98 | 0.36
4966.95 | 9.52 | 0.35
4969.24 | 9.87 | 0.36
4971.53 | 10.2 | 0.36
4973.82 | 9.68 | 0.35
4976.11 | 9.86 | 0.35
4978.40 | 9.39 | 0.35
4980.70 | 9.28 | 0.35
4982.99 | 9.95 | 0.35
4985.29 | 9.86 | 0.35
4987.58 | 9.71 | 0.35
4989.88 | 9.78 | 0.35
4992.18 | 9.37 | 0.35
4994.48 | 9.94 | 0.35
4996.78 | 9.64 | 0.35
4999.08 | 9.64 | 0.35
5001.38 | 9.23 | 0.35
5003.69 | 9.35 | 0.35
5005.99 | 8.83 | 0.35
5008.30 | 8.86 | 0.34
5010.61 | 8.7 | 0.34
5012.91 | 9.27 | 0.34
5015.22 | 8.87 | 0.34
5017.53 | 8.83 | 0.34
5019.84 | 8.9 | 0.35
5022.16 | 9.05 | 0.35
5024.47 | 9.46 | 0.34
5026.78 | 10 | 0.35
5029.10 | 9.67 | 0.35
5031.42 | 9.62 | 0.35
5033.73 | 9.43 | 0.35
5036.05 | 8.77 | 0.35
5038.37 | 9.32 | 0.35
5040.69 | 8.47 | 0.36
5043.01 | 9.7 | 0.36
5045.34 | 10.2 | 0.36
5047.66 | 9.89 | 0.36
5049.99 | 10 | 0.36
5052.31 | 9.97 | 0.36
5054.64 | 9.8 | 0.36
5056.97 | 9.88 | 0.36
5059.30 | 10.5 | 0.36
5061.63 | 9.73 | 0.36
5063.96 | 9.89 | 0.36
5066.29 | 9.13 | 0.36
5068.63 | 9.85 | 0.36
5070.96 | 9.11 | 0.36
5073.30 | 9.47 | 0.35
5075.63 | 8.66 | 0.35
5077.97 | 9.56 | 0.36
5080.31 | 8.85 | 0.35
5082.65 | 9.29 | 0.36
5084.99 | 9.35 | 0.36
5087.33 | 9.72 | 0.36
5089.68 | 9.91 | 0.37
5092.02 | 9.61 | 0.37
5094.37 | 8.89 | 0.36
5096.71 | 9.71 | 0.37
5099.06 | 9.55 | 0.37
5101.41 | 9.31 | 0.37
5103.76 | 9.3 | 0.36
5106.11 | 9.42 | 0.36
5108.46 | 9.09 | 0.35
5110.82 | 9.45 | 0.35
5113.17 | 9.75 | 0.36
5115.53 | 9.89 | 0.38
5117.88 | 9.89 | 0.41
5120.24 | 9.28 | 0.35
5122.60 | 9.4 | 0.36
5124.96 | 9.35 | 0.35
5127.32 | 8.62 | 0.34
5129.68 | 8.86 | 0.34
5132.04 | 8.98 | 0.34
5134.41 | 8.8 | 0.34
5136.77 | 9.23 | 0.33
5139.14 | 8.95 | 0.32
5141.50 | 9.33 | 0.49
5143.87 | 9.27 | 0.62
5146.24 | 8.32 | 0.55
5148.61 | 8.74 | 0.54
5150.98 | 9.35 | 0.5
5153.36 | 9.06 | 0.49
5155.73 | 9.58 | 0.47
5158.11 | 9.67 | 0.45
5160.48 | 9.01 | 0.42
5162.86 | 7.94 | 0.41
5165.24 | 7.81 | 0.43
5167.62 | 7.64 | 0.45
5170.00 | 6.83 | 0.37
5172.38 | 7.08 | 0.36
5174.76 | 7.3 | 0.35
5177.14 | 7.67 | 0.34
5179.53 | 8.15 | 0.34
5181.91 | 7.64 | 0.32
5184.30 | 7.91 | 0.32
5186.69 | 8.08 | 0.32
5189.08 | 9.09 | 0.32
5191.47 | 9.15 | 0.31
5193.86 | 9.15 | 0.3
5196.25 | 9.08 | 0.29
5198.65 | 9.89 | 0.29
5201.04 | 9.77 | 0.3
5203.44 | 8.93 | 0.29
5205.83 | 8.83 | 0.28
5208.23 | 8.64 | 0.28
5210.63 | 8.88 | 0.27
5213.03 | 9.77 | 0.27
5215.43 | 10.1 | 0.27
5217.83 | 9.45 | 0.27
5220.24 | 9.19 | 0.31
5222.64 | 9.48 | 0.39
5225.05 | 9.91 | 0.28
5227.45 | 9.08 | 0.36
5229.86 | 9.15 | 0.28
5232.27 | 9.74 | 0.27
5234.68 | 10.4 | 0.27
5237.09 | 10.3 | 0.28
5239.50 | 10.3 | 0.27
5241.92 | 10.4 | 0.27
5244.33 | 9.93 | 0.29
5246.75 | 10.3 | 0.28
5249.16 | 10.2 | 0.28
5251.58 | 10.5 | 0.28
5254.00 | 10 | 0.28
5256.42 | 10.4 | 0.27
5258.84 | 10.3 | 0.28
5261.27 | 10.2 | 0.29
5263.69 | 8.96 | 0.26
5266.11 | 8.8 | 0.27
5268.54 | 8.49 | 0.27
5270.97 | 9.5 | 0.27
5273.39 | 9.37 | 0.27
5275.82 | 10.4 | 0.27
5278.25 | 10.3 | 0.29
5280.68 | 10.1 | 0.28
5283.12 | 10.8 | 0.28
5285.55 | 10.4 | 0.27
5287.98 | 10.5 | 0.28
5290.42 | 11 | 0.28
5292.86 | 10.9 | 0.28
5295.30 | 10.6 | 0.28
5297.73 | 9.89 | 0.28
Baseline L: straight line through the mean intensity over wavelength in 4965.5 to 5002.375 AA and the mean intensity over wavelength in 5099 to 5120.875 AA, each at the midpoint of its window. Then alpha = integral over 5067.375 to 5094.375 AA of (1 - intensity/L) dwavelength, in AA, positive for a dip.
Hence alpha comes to 0.5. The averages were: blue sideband 9.69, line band 9.37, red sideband 9.49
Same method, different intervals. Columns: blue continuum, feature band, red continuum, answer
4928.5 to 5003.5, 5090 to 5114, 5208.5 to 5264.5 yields 1.1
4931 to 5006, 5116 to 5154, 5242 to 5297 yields 3.3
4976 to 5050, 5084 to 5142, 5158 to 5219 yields -2.7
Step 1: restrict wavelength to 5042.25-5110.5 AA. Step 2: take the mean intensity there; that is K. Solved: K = 9.56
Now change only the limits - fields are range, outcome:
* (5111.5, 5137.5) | 9.28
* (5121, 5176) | 8.66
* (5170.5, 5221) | 8.72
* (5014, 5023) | 8.9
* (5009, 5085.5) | 9.43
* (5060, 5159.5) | 9.32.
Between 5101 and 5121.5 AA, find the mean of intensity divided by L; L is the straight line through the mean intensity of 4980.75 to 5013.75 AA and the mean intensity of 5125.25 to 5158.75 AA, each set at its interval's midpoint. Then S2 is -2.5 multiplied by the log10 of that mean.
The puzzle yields -0.04 mag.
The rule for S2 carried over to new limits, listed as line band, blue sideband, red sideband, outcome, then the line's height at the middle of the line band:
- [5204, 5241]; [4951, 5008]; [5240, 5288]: 0.04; 9.94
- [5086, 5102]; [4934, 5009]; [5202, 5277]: 0.02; 9.72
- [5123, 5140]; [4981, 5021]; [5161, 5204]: -0.05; 8.58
